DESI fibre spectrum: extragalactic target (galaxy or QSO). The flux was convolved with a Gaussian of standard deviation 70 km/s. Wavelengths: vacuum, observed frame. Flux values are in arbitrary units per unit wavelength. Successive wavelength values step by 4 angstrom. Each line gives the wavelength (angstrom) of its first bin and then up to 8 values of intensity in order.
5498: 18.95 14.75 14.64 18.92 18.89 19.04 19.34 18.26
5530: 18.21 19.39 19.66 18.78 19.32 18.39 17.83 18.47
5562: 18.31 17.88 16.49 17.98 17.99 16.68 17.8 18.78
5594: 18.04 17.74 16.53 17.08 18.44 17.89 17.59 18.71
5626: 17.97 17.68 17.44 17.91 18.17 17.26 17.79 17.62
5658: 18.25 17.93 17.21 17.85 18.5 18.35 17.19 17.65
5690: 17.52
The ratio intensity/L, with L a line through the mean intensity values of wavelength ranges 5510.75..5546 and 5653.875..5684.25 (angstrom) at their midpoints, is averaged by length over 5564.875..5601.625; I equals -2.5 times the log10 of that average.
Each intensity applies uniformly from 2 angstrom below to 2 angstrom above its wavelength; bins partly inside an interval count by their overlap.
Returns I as 0.05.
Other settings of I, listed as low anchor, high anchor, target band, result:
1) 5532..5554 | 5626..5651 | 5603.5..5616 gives 0.02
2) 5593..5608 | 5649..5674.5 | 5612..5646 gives -0.02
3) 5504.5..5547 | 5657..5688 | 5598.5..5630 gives 0.03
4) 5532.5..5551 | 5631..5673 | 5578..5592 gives 0.05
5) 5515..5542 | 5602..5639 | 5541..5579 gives 0.03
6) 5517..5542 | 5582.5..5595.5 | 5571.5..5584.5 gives 0.04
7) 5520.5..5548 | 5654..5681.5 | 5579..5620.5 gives 0.05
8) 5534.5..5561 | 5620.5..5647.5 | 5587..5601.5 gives 0.02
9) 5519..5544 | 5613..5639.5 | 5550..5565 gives 0.03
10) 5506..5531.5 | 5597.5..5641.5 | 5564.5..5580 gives 0.03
